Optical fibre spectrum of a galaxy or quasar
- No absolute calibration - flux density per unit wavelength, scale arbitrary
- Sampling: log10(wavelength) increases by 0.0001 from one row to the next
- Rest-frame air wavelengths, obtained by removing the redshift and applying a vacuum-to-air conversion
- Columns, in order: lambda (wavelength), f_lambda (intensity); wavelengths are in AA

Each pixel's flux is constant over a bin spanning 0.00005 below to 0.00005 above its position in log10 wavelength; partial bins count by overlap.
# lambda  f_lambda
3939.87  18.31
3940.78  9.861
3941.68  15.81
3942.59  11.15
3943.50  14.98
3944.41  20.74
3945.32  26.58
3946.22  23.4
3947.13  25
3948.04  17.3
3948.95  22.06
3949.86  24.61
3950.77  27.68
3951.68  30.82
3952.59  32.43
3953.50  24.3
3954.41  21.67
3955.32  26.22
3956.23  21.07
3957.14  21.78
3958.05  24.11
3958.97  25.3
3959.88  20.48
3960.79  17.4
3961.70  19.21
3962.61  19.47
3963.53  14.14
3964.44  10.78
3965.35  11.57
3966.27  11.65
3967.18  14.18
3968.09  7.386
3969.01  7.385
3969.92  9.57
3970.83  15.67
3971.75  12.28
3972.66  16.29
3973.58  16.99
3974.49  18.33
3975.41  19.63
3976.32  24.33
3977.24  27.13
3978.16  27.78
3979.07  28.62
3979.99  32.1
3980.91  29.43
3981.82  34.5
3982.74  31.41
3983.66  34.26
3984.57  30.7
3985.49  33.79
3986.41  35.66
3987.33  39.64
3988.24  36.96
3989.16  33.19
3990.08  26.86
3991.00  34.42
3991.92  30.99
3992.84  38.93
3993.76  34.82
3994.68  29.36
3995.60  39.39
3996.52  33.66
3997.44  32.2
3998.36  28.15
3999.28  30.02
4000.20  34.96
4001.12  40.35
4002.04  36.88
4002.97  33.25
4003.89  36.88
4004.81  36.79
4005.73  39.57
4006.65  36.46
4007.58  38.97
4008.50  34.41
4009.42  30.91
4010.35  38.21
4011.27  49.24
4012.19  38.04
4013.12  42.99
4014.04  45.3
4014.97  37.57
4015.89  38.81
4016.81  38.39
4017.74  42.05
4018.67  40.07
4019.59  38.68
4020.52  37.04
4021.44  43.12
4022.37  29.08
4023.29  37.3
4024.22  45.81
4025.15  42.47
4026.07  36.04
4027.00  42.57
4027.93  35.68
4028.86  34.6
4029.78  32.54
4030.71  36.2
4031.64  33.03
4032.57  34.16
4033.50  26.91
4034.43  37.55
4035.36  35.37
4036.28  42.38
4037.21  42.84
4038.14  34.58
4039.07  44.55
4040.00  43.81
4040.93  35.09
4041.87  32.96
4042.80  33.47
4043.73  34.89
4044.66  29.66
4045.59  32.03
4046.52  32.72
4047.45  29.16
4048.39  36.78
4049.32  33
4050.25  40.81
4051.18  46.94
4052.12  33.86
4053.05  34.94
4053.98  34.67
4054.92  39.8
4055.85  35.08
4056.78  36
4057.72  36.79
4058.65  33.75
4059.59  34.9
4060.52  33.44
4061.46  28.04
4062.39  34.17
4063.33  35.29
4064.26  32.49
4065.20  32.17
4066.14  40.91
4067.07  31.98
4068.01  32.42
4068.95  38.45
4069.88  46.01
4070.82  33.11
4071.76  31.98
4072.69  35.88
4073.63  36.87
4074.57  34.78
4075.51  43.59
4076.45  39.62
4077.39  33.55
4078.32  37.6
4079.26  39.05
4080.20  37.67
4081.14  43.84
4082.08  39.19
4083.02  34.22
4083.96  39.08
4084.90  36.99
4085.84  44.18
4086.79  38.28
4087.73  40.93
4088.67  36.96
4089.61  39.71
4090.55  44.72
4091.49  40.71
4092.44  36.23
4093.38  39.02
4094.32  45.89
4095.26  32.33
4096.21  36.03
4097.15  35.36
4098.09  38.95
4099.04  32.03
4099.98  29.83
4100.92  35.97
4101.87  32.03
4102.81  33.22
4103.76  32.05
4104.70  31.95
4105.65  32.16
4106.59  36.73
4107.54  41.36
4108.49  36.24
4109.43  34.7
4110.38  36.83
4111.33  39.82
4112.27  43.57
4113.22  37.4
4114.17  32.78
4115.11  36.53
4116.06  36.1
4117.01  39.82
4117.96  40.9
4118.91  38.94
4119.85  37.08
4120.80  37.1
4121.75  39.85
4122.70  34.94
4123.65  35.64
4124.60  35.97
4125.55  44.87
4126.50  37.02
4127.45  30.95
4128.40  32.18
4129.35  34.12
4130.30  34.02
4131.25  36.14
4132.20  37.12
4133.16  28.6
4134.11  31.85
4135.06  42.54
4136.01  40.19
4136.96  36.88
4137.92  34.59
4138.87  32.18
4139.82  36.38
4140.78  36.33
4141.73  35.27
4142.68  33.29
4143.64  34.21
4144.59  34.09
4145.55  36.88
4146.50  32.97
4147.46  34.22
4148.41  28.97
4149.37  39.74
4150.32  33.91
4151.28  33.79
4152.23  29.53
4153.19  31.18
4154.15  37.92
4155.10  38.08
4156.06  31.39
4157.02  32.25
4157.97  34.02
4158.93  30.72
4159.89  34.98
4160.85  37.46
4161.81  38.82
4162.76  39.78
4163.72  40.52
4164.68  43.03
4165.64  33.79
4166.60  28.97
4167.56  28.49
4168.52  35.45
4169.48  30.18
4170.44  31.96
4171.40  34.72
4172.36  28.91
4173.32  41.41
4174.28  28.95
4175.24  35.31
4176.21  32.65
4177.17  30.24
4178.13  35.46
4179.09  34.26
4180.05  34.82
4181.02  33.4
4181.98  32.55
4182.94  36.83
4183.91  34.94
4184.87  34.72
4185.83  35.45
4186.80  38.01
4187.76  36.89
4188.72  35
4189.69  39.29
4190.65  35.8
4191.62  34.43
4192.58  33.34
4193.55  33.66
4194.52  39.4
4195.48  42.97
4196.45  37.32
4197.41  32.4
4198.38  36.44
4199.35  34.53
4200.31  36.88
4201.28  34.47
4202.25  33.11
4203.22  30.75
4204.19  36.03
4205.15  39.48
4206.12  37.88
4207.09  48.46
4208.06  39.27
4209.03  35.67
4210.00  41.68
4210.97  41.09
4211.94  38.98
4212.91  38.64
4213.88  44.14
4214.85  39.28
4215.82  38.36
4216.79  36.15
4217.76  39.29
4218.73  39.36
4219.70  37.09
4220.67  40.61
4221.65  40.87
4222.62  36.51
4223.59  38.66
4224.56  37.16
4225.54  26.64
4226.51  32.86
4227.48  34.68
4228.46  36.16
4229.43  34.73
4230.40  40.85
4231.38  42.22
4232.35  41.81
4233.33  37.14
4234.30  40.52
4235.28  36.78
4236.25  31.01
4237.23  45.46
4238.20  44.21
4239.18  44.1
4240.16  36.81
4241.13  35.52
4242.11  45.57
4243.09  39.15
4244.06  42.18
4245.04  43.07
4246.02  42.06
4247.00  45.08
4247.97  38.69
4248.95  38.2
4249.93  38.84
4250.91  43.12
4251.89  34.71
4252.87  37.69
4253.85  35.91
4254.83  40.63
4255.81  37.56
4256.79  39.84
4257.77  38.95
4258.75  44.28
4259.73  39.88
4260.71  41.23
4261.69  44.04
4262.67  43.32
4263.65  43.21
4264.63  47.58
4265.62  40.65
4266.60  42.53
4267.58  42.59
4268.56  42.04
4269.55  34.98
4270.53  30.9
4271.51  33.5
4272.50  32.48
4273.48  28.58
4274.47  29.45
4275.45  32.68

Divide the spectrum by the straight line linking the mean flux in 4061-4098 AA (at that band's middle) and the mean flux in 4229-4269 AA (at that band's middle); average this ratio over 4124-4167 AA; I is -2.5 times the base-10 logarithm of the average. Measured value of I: 0.10 mag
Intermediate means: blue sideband 37.4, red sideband 40.6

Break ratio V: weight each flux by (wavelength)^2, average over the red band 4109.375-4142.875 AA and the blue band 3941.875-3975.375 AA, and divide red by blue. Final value 2.1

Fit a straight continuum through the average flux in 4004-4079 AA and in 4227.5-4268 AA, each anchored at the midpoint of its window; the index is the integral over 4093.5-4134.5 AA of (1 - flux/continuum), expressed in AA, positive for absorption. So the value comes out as 2.2 AA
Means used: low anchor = 36.8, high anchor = 40.4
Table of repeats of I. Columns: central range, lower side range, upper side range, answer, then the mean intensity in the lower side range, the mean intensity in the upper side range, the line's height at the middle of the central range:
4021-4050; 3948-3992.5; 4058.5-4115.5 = -0.172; 23.7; 36.7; 30.9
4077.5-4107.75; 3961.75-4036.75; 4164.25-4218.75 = -0.109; 31.5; 36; 33.7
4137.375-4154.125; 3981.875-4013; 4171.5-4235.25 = 0.069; 35.2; 36.7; 36.3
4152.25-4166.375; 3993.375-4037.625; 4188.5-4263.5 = 0.073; 37.1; 38.6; 38.1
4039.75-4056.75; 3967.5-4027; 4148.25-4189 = -0.073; 32.6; 34.4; 33.1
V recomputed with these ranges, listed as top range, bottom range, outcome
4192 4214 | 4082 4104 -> 1.06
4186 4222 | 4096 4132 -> 1.09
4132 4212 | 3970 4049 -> 1.12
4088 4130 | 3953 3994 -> 1.65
